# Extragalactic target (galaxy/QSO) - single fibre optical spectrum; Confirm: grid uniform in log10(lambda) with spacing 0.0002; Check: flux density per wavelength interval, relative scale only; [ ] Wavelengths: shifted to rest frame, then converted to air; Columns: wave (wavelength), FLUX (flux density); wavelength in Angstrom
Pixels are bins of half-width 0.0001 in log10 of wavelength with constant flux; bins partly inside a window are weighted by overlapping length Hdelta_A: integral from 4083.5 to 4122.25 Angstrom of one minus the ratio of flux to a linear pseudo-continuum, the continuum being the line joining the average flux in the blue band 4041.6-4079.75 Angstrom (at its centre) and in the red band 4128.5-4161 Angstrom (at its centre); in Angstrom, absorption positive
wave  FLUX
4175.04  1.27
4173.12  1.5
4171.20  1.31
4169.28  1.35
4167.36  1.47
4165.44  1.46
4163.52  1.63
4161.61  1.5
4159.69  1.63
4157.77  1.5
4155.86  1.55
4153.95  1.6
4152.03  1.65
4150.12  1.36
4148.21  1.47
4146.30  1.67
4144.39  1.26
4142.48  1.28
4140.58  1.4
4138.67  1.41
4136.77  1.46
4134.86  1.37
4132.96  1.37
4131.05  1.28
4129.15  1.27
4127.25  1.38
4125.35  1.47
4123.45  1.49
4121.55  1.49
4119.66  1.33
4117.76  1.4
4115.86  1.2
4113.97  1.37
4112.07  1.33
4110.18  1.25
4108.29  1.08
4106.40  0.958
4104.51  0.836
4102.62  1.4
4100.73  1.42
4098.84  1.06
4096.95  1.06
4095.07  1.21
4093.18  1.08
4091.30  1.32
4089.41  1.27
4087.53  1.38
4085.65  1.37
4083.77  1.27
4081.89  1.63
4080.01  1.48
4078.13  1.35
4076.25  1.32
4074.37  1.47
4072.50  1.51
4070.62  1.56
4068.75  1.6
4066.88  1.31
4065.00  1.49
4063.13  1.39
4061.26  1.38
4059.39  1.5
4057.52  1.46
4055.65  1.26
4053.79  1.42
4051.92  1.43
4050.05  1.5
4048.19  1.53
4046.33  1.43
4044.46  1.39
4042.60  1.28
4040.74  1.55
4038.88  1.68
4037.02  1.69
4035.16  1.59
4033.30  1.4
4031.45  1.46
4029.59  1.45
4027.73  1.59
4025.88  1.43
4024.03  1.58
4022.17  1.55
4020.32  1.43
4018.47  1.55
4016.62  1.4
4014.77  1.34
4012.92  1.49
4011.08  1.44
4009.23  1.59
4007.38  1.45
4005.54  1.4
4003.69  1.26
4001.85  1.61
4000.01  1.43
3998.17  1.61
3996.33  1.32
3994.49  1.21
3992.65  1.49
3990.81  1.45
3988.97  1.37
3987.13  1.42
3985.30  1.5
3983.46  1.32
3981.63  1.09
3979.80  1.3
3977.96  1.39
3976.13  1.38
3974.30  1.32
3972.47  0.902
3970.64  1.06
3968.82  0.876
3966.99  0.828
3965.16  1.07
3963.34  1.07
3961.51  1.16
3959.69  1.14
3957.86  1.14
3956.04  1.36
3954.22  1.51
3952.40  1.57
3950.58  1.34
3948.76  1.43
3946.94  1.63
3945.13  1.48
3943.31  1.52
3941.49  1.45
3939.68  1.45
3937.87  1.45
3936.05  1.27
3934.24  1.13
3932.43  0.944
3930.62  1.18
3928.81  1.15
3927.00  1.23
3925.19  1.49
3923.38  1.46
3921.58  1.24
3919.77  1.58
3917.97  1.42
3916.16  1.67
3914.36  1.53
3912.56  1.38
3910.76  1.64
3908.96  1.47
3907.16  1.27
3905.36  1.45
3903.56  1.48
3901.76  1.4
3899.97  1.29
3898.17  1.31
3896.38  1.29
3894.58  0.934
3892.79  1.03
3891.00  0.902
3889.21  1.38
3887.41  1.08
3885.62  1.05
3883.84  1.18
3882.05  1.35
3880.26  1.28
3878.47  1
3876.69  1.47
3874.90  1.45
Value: 5.3 Angstrom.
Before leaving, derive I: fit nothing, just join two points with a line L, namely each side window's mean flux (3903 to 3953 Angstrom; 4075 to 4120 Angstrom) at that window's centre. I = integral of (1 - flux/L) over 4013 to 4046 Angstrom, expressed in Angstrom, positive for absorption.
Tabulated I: -4.3 Angstrom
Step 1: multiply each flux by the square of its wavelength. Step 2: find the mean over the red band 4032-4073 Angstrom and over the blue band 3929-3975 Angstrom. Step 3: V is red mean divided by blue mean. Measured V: 1.24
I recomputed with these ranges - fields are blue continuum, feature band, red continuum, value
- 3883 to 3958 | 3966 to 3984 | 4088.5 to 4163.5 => 2.7 Angstrom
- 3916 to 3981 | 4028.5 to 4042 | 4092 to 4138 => -2.7 Angstrom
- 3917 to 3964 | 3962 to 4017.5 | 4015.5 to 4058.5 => 4.0 Angstrom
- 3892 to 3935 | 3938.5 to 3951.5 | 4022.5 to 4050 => -0.9 Angstrom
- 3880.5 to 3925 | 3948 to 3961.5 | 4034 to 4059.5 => 0.4 Angstrom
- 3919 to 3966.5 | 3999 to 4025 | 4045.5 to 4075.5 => -1.3 Angstrom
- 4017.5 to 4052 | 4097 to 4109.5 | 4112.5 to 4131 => 2.5 Angstrom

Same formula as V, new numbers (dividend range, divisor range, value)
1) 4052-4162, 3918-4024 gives 1.09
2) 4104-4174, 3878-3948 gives 1.18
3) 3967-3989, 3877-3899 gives 1.11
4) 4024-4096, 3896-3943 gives 1.12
